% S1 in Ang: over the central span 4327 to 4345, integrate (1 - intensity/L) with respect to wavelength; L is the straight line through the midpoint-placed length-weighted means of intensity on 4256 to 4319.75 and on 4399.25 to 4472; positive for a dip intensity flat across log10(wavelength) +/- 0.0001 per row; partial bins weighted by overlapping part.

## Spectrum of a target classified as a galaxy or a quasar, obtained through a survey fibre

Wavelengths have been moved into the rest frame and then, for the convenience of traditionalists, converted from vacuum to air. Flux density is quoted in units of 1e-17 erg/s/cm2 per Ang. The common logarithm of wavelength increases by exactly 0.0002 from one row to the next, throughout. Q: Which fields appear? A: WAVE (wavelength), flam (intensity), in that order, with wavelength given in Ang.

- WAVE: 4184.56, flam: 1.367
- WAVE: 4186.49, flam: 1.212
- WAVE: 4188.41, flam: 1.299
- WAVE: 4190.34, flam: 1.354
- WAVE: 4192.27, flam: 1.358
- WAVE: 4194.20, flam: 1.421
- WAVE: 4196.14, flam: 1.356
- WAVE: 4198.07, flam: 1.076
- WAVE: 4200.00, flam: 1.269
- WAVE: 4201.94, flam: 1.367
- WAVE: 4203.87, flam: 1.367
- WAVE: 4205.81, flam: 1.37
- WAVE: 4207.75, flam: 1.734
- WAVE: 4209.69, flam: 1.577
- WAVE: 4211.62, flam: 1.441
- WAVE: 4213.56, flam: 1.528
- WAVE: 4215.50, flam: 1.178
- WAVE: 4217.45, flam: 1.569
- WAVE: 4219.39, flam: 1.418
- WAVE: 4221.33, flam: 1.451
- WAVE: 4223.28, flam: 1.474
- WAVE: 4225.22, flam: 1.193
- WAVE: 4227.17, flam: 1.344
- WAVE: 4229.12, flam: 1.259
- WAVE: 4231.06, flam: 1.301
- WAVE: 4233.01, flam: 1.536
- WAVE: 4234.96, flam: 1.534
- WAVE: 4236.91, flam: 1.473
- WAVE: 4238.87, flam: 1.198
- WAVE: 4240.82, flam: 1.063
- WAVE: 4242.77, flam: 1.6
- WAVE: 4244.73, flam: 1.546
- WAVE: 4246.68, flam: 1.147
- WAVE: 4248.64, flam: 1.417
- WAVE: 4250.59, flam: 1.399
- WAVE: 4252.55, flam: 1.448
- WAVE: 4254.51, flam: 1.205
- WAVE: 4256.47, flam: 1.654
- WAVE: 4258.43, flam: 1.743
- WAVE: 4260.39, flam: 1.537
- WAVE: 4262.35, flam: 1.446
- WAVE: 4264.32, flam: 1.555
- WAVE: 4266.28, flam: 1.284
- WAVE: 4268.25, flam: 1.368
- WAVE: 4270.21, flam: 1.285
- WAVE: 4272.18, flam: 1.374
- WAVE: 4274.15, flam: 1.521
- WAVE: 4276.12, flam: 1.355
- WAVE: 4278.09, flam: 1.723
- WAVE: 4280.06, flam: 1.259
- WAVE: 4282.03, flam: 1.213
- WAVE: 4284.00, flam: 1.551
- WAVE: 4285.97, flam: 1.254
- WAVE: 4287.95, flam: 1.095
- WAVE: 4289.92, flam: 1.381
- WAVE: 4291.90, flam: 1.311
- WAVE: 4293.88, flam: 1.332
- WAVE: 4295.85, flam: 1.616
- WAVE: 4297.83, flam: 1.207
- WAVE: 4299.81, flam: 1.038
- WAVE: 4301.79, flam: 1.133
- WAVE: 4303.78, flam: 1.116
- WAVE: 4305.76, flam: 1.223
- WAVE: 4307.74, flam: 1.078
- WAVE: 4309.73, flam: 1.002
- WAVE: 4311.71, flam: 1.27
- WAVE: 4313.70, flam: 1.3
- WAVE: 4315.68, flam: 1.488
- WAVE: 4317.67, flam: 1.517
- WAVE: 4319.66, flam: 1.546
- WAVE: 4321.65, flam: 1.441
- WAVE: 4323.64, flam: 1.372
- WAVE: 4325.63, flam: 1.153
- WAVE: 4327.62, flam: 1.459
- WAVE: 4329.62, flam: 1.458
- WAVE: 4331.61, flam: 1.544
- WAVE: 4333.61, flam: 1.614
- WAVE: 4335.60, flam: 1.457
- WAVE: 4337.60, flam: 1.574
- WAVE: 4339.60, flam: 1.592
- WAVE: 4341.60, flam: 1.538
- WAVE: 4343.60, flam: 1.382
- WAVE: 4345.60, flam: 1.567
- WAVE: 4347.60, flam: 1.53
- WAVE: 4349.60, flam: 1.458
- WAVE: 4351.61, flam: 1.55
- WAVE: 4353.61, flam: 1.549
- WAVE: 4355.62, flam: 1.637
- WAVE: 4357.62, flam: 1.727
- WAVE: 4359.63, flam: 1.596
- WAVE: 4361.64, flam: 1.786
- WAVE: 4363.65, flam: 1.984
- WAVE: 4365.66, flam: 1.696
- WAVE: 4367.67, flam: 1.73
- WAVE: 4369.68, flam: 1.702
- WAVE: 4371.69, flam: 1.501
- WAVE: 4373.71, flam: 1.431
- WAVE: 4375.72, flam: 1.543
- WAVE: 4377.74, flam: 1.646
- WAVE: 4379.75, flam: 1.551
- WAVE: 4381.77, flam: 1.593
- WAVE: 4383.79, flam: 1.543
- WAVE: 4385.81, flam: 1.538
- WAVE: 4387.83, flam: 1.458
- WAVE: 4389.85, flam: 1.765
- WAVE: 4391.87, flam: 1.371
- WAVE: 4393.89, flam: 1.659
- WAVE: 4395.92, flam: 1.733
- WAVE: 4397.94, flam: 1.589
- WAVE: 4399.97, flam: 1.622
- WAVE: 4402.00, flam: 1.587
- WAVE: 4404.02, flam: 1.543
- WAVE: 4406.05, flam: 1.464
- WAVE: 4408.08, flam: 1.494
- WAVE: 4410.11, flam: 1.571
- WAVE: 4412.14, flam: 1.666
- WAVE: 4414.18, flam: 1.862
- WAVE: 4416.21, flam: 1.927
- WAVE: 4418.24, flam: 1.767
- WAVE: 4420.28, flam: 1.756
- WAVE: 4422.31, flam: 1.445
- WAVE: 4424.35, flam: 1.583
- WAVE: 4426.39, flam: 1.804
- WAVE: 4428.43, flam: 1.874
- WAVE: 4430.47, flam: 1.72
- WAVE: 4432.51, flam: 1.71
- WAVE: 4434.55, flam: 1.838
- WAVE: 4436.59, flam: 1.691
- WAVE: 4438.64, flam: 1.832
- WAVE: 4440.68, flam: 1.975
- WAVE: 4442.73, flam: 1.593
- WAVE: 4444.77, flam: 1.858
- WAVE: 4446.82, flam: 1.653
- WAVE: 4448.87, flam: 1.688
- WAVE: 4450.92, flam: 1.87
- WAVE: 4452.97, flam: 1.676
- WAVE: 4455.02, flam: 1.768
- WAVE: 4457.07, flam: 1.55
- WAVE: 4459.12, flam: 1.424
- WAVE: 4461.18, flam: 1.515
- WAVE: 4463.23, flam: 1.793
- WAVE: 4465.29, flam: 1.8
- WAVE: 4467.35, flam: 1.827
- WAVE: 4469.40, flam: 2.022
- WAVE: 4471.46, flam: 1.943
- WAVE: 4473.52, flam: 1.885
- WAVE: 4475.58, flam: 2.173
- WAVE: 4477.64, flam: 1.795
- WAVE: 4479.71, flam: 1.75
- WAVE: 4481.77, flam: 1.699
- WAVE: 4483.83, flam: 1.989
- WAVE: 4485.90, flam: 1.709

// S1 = -0.6 Ang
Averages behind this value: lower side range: 1.35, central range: 1.51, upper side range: 1.71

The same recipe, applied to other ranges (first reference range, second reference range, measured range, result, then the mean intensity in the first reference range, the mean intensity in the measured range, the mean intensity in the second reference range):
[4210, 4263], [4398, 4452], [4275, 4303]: 3.3 Ang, 1.41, 1.32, 1.71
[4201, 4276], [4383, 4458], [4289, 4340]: 5.9 Ang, 1.42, 1.35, 1.68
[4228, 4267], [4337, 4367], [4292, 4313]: 4.3 Ang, 1.42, 1.21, 1.61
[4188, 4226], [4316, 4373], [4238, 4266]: 0.5 Ang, 1.39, 1.42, 1.56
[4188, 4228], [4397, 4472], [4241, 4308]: 5.3 Ang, 1.39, 1.36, 1.71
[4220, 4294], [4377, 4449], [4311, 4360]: 1.2 Ang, 1.39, 1.49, 1.67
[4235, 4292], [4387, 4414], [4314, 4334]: 0.4 Ang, 1.4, 1.45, 1.59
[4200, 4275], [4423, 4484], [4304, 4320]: 2.7 Ang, 1.42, 1.28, 1.77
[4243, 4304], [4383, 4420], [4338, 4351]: 0.0 Ang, 1.38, 1.51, 1.62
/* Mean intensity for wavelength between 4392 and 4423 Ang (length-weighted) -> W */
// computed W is 1.64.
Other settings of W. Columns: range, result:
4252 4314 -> 1.34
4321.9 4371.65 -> 1.57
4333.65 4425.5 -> 1.61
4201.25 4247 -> 1.41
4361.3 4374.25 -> 1.69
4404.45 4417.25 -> 1.66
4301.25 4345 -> 1.38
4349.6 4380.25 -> 1.64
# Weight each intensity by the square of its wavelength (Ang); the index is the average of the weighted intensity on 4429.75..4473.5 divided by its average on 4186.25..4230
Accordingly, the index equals 1.42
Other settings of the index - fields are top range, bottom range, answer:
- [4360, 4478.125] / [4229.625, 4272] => 1.30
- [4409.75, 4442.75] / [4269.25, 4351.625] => 1.34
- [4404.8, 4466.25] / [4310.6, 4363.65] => 1.18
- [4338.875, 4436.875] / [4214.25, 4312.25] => 1.28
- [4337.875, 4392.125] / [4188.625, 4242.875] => 1.24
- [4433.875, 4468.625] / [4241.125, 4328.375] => 1.37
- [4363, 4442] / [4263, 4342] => 1.27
